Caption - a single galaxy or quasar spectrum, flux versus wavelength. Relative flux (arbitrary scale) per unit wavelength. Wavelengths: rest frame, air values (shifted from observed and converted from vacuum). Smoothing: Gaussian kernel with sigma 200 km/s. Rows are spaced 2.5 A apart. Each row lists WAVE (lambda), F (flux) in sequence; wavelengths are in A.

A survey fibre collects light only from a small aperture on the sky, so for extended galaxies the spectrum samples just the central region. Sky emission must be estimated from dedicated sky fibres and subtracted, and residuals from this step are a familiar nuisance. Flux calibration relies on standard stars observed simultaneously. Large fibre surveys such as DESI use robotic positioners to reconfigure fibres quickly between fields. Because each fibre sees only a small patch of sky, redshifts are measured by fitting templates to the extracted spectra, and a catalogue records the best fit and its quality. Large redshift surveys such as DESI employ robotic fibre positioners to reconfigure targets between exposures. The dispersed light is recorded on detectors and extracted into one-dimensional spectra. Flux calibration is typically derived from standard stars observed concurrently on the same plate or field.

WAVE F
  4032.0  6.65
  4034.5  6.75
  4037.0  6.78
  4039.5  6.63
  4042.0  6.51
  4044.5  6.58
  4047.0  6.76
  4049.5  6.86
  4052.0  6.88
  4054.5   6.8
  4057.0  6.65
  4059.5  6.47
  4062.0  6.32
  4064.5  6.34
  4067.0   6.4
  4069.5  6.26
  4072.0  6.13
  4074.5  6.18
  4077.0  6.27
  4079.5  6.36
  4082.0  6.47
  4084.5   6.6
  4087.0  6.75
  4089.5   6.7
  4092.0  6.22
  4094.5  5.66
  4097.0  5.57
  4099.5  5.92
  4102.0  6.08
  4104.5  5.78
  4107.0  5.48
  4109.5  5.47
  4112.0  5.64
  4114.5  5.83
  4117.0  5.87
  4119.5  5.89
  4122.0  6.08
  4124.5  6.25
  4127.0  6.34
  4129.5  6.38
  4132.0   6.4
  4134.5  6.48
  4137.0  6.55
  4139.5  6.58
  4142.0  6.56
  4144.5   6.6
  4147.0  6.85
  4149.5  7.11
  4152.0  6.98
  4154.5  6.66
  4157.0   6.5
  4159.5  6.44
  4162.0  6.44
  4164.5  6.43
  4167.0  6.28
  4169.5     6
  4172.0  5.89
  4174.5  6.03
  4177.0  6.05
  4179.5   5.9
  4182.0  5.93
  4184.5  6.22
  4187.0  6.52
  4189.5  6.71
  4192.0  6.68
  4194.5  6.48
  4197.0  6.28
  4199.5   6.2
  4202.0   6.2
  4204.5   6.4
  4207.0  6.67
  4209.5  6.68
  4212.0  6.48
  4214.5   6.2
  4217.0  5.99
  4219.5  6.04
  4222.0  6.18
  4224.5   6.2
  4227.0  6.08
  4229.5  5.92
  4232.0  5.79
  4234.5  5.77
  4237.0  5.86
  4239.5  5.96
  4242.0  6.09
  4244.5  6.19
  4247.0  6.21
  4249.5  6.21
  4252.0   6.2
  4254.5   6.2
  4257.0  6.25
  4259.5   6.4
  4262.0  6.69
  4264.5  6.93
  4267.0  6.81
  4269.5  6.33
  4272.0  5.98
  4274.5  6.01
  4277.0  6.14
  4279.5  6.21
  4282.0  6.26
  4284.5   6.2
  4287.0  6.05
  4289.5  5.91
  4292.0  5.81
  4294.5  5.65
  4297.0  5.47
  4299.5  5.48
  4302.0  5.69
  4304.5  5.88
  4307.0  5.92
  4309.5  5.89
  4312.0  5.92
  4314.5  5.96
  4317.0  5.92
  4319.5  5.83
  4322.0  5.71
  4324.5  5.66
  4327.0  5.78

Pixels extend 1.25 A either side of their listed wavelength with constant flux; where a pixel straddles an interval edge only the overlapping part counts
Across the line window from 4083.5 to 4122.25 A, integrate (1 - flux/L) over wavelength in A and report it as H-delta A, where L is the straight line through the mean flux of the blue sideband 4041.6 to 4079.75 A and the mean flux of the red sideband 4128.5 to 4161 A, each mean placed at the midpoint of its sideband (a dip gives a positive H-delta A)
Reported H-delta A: 3.5 A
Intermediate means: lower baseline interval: 6.49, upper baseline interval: 6.62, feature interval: 5.96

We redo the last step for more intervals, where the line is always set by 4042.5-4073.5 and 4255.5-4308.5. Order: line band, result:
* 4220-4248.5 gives 0.8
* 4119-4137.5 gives 0.3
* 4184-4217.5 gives -0.9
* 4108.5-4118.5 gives 1.1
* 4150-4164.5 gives -0.6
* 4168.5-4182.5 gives 0.7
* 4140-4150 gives -0.6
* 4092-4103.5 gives 1.1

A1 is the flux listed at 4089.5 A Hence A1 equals 6.7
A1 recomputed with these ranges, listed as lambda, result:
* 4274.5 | 6.01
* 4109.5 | 5.47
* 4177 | 6.05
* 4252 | 6.2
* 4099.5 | 5.92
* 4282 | 6.26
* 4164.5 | 6.43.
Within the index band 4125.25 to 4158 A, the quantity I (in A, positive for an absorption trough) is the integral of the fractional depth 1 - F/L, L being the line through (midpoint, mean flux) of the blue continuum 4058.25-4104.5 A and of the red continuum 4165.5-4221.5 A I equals -1.8 A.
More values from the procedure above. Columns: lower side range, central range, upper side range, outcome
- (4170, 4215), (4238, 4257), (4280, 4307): -0.3 A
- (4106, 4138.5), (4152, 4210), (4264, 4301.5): -2.7 A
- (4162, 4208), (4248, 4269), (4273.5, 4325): -1.5 A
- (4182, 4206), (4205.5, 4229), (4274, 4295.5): 0.1 A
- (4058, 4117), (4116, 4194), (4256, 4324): -3.6 A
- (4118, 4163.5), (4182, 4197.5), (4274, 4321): -0.3 A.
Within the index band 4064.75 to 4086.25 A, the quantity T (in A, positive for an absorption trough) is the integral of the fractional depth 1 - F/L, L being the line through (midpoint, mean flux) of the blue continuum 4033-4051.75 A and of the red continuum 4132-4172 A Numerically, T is 1.0 A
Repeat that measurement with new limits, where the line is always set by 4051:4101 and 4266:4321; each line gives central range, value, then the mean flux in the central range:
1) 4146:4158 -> -1.2 A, 6.83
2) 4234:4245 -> 0.2 A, 5.97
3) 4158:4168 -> -0.3 A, 6.4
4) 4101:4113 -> 1.2 A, 5.68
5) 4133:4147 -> -0.8 A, 6.58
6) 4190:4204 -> -0.6 A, 6.39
